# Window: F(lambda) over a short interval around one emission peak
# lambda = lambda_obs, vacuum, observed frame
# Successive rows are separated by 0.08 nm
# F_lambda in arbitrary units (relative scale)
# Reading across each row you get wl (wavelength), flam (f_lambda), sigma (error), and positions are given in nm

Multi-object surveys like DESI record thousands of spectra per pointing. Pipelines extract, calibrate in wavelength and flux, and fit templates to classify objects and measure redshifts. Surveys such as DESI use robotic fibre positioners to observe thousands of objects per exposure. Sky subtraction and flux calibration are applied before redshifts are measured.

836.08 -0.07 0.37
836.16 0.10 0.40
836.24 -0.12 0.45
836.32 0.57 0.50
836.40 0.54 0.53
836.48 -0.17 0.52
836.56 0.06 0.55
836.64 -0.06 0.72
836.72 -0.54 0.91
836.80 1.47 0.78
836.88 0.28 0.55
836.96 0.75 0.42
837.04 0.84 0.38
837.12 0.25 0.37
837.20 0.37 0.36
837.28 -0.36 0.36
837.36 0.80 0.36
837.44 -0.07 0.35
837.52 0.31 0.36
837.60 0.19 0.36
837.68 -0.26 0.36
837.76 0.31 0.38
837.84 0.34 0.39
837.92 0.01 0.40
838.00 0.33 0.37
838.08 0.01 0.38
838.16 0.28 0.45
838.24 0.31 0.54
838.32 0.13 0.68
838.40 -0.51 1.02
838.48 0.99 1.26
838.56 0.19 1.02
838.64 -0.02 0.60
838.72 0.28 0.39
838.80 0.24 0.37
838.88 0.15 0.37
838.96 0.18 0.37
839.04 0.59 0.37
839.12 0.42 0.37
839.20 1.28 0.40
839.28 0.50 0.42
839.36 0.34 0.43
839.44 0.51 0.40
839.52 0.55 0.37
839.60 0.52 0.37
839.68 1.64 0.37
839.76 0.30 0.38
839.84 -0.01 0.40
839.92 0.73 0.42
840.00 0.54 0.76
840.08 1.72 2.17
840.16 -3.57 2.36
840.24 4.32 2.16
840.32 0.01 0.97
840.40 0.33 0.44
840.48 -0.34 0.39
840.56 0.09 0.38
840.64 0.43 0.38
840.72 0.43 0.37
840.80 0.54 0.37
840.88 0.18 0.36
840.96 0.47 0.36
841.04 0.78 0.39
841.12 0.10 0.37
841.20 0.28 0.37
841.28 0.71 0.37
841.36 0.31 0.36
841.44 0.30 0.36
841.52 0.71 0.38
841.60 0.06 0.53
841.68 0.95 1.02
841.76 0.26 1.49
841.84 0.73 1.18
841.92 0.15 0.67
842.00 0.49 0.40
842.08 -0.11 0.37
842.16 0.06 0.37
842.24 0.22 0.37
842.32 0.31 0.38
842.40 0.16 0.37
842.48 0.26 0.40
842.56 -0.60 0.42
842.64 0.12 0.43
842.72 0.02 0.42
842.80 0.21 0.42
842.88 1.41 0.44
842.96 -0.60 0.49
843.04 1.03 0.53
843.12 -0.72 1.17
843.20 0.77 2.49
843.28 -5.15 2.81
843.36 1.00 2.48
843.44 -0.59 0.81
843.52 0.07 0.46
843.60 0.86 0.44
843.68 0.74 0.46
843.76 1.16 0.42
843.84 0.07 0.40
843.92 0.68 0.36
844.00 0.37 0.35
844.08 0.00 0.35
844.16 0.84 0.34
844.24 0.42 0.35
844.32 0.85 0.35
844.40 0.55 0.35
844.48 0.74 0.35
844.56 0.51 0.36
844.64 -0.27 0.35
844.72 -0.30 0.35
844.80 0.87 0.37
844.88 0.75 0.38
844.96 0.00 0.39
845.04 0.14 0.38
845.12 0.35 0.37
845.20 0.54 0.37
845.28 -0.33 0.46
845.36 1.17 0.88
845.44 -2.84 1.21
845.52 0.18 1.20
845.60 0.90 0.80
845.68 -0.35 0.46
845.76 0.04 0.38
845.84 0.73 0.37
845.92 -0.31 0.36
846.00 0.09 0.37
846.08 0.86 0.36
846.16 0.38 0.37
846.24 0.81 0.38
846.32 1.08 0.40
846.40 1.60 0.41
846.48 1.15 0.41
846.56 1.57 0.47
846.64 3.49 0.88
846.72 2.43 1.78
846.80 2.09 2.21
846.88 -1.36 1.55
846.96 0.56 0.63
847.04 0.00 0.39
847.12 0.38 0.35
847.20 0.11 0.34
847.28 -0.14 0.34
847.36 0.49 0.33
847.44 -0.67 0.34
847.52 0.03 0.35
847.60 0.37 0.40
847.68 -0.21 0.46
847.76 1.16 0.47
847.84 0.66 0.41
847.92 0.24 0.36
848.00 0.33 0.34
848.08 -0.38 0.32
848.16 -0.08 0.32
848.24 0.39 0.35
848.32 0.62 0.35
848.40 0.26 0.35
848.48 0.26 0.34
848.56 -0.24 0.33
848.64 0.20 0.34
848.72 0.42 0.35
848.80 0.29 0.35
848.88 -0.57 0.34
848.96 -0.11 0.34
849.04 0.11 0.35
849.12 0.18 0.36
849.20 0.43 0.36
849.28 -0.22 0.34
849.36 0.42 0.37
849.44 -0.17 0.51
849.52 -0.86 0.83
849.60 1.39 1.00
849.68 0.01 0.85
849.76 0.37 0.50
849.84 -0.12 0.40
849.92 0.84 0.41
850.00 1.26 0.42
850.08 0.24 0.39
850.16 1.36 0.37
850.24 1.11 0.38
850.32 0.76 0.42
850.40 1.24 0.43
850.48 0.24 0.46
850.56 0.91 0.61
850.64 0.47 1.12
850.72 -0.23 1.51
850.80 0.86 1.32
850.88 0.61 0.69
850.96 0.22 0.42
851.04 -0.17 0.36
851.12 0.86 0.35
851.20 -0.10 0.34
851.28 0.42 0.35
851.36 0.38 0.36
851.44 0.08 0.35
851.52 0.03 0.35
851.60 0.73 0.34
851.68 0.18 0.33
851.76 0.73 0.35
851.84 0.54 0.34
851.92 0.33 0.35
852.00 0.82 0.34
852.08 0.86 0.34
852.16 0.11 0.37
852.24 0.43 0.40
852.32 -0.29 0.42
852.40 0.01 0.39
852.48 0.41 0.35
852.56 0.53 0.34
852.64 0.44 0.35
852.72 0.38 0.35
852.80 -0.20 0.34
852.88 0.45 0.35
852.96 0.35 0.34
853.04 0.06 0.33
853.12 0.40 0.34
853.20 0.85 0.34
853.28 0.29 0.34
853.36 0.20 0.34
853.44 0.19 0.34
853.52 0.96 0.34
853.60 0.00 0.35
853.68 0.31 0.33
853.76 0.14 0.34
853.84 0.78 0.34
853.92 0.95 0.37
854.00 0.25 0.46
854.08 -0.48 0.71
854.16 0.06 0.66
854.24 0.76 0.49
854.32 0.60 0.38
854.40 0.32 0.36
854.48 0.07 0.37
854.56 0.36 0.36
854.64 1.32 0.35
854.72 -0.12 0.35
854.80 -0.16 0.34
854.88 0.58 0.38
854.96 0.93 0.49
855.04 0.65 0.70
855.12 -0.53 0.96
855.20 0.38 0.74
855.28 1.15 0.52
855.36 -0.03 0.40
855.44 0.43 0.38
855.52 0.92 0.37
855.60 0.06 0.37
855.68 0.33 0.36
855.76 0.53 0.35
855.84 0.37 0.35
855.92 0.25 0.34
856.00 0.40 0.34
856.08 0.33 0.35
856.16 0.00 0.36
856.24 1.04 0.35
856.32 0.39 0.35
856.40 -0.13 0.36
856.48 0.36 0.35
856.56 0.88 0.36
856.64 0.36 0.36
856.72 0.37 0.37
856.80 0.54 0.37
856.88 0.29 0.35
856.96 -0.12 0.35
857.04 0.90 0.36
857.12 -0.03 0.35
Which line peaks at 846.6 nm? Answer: H-gamma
